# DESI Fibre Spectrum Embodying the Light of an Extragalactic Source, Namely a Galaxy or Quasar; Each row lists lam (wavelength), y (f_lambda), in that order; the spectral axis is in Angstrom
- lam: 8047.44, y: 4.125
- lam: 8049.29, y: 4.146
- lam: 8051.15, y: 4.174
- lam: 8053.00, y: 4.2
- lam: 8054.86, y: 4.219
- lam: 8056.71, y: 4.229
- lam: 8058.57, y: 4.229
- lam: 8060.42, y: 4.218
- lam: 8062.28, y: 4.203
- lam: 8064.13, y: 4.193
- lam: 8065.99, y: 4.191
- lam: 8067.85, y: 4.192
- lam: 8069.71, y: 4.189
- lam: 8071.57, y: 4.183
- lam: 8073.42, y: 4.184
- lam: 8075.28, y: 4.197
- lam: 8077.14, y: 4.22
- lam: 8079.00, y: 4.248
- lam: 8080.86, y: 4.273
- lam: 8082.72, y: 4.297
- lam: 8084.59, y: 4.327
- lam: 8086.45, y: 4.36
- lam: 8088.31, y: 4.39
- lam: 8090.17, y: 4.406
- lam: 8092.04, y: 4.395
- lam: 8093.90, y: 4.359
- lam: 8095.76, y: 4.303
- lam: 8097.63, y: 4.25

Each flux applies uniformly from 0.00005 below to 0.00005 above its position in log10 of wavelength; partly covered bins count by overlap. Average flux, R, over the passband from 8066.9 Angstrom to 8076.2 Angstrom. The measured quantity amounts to 4.19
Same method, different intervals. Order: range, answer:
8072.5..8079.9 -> 4.21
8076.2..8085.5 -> 4.27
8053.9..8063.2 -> 4.22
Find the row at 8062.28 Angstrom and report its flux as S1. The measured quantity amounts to 4.203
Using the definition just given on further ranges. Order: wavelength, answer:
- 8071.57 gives 4.183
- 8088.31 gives 4.39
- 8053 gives 4.2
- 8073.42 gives 4.184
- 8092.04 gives 4.395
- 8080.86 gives 4.273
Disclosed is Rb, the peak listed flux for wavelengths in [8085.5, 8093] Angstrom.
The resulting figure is 4.406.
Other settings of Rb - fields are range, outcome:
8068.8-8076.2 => 4.197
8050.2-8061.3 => 4.229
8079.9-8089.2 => 4.39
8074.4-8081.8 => 4.273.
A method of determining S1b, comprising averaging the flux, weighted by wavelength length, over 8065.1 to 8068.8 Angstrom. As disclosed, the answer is 4.19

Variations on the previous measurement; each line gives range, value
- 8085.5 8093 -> 4.39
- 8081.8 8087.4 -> 4.32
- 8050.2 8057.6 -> 4.2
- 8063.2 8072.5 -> 4.19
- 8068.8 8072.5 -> 4.19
